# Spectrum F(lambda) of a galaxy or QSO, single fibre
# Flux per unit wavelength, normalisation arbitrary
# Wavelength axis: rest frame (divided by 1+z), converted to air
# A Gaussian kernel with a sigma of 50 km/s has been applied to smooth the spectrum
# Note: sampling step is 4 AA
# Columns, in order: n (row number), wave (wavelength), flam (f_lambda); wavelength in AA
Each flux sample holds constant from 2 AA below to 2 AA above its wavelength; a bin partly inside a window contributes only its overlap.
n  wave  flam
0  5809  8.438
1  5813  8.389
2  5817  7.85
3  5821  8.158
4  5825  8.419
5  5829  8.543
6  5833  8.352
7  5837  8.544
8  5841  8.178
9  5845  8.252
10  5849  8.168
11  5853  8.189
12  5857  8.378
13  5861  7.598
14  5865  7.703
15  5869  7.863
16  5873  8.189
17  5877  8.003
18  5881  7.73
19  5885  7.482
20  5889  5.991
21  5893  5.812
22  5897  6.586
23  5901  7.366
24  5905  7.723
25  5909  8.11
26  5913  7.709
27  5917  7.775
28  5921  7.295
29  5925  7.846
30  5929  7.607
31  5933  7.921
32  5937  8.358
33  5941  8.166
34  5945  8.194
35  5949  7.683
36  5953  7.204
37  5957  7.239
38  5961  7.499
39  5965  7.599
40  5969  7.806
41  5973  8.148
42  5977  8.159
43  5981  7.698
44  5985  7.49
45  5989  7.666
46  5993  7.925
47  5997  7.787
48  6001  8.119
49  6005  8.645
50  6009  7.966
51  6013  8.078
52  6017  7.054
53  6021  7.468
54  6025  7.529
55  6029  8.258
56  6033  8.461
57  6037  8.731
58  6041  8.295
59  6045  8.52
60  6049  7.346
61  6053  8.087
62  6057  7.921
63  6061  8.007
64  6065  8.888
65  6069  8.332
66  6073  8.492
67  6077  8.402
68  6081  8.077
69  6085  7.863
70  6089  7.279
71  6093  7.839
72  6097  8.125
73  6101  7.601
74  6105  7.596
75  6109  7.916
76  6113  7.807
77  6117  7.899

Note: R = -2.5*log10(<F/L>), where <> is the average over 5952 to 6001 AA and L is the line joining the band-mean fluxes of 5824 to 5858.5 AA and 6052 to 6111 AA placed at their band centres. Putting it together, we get 0.06 mag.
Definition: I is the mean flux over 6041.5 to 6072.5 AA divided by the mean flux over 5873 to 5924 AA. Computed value 1.11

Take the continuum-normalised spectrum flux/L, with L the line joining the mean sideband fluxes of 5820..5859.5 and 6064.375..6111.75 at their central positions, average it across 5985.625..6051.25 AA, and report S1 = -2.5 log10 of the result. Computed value 0.02 mag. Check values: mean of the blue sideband 8.31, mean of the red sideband 8.01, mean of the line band 7.98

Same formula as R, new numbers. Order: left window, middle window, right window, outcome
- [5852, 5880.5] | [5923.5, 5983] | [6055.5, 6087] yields 0.038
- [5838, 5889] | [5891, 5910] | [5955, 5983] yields 0.114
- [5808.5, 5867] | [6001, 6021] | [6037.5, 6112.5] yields 0.024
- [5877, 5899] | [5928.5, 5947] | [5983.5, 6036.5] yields -0.115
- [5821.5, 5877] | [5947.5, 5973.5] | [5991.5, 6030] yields 0.056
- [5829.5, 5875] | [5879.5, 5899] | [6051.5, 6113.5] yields 0.210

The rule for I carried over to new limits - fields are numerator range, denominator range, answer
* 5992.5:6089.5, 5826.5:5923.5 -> 1.04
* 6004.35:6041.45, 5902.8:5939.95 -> 1.02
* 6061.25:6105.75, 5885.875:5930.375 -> 1.11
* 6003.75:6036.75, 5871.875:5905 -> 1.11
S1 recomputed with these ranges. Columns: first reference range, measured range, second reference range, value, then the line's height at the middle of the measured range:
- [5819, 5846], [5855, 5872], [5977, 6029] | 0.05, 8.26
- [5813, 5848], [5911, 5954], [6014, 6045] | 0.05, 8.15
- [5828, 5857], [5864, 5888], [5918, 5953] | 0.05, 8.14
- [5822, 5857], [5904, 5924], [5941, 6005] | 0.04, 8.03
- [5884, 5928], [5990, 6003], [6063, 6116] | -0.04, 7.63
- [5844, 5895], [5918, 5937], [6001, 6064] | 0.00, 7.78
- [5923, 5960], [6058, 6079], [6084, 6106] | -0.09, 7.73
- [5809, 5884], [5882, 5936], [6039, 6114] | 0.11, 8.11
